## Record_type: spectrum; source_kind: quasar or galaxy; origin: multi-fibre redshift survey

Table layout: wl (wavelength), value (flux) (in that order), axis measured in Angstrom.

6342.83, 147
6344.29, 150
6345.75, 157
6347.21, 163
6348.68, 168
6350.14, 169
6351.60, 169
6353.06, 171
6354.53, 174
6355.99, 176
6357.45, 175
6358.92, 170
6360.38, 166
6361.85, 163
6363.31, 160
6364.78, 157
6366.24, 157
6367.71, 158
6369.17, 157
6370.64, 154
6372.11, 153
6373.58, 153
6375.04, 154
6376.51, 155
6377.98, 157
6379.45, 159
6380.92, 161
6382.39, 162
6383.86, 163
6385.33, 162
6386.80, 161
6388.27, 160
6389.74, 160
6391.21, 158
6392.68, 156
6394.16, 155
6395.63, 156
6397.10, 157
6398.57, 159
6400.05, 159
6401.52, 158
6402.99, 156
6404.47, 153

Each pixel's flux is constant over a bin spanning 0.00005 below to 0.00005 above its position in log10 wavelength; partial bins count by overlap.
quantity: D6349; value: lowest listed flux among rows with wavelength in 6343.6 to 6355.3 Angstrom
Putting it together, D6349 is 150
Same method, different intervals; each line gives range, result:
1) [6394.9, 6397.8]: 156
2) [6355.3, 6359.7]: 170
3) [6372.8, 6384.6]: 153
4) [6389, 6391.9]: 158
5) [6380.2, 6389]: 160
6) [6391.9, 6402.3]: 155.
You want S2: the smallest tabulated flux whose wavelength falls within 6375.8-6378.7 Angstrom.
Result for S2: 155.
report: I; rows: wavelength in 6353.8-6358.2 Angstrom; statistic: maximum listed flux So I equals 176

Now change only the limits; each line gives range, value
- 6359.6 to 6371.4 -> 166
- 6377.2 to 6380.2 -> 159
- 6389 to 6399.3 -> 160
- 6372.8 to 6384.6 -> 163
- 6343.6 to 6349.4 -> 168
